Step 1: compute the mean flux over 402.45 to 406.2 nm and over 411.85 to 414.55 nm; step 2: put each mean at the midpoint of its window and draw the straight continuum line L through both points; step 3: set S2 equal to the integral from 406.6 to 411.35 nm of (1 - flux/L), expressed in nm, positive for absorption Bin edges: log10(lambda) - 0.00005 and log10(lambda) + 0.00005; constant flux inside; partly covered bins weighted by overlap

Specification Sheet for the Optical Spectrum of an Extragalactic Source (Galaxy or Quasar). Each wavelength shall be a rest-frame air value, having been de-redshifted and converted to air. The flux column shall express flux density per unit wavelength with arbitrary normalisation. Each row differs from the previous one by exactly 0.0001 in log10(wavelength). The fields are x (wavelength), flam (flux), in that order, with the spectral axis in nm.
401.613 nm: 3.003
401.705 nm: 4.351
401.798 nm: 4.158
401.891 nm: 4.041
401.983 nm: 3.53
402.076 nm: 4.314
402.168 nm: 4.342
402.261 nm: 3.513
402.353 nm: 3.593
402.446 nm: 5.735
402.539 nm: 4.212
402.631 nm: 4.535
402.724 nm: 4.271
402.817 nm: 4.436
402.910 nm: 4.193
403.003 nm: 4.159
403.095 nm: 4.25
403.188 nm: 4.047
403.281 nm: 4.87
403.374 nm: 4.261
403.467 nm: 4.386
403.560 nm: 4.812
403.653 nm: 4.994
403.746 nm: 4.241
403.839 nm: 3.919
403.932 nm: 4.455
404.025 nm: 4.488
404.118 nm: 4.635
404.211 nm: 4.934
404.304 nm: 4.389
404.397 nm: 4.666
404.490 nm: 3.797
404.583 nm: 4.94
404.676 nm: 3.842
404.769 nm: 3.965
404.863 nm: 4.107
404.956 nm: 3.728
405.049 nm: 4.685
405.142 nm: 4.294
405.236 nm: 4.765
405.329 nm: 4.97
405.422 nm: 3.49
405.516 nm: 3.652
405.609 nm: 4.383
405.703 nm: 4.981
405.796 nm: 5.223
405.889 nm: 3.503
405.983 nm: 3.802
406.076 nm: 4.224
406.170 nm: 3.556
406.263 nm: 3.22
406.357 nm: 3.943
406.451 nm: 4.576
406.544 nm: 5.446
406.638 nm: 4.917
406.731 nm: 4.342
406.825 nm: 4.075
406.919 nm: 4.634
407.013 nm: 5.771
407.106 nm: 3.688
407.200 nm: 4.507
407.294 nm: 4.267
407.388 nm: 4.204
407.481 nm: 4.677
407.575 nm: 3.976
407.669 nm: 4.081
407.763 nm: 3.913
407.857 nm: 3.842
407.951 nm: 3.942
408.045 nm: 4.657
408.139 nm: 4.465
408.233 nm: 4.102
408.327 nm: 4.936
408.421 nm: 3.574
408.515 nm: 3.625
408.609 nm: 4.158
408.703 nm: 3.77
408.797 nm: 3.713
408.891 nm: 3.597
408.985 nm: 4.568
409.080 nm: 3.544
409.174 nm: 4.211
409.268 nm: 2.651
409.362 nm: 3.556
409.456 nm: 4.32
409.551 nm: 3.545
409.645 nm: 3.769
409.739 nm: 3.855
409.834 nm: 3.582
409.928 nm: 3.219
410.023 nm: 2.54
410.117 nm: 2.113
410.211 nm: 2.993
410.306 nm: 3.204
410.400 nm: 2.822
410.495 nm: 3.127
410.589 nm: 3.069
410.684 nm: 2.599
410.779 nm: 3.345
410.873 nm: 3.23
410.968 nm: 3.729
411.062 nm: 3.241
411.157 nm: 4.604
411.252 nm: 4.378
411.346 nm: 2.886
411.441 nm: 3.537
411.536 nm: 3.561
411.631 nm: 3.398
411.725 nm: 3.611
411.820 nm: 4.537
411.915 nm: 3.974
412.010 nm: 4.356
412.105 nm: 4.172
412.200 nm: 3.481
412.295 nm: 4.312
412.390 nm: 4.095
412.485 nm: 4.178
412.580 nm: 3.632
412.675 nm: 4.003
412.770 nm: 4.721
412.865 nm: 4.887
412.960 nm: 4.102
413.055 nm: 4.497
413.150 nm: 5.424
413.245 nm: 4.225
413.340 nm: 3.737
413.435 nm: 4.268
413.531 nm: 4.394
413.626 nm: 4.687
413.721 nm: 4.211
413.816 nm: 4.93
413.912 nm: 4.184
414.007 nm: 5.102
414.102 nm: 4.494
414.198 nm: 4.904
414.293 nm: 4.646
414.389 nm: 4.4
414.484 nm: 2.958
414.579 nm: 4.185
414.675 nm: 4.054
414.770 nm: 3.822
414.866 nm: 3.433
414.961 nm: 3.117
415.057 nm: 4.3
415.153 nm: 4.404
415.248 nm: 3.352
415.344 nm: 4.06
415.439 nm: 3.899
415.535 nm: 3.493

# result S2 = 0.57 nm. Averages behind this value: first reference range 4.35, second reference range 4.32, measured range 3.81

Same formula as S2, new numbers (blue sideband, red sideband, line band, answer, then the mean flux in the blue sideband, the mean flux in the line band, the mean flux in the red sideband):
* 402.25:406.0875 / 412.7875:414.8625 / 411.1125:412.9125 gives 0.14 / 4.35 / 4.02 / 4.37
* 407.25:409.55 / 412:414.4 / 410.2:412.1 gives 0.31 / 4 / 3.53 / 4.39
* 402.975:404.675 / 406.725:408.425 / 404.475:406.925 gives 0.07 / 4.45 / 4.26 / 4.31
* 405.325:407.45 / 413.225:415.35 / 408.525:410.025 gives 0.20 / 4.31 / 3.69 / 4.17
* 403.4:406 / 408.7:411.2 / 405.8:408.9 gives -0.25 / 4.36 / 4.19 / 3.42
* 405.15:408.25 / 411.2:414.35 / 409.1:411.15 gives 0.46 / 4.3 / 3.3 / 4.23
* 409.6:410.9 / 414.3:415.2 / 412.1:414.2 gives -0.44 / 3.1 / 4.37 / 3.89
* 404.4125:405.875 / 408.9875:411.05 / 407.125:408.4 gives -0.16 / 4.31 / 4.25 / 3.31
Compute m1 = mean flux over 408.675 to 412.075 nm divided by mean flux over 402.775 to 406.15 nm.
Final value 0.81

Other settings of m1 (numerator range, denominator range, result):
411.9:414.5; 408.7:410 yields 1.18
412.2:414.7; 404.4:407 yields 1.01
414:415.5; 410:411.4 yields 1.26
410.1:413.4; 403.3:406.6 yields 0.87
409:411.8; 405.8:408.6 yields 0.81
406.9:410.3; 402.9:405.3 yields 0.89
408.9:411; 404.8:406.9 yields 0.78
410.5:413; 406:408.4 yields 0.89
